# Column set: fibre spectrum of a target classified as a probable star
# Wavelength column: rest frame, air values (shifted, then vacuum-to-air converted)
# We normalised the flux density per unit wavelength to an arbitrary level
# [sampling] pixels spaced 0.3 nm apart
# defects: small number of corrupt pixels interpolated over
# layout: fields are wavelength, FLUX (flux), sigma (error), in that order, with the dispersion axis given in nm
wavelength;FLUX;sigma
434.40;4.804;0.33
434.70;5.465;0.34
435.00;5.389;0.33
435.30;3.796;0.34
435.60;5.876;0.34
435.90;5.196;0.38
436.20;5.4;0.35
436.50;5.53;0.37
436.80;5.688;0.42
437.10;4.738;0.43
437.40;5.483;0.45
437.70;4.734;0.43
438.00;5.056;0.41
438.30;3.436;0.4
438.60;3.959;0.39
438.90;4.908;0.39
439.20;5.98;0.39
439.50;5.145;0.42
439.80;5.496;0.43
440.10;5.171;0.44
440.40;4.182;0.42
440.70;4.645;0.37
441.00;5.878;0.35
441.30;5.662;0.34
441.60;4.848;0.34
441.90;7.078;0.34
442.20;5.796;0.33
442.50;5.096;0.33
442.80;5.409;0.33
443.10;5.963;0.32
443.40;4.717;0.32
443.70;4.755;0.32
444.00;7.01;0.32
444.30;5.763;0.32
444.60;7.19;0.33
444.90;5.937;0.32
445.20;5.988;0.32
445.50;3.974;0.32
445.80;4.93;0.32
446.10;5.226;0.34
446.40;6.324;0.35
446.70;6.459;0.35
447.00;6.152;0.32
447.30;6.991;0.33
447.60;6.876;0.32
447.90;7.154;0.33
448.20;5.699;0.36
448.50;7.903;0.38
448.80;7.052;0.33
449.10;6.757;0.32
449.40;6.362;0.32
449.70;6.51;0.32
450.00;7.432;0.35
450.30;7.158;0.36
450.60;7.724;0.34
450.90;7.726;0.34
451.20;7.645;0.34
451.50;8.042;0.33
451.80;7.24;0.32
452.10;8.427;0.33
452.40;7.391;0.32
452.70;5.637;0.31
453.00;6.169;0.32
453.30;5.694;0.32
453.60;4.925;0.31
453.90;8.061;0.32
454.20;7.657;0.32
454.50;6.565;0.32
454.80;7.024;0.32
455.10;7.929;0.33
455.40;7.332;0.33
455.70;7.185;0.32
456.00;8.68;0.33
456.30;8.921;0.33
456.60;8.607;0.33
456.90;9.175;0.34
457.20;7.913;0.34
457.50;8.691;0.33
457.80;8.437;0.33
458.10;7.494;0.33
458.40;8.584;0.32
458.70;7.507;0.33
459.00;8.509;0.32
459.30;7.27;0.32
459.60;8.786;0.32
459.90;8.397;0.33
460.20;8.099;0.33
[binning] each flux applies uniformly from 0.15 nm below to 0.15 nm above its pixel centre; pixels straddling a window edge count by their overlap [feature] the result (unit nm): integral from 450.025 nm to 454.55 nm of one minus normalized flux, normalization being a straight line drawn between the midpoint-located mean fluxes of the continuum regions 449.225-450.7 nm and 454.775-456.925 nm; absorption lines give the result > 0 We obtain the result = 0.201 nm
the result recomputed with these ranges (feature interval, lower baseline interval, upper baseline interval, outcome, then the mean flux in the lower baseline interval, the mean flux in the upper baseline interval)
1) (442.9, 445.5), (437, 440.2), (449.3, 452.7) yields 0.10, 4.92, 7.36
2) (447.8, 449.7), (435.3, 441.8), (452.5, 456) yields -0.17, 5.08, 6.84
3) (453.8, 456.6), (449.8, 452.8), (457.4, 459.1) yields 0.04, 7.46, 8.18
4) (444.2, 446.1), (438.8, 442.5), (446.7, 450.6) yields 0.19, 5.39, 6.86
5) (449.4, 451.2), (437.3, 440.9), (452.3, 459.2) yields -0.15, 4.86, 7.57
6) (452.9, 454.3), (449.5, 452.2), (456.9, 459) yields 0.24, 7.51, 8.21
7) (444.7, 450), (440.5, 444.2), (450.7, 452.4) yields 0.38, 5.56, 7.78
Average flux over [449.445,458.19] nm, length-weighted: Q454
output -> 7.48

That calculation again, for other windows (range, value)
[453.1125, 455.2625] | 6.83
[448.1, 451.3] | 7.1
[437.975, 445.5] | 5.38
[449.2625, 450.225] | 6.8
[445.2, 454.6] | 6.69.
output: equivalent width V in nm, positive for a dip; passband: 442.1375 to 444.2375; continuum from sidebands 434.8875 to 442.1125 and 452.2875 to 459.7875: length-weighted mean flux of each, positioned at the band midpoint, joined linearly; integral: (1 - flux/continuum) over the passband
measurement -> 0.10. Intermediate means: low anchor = 5.14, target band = 5.53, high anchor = 7.61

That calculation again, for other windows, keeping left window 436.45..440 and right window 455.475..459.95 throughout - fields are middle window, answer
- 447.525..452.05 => -0.161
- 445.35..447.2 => 0.235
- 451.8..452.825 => 0.021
